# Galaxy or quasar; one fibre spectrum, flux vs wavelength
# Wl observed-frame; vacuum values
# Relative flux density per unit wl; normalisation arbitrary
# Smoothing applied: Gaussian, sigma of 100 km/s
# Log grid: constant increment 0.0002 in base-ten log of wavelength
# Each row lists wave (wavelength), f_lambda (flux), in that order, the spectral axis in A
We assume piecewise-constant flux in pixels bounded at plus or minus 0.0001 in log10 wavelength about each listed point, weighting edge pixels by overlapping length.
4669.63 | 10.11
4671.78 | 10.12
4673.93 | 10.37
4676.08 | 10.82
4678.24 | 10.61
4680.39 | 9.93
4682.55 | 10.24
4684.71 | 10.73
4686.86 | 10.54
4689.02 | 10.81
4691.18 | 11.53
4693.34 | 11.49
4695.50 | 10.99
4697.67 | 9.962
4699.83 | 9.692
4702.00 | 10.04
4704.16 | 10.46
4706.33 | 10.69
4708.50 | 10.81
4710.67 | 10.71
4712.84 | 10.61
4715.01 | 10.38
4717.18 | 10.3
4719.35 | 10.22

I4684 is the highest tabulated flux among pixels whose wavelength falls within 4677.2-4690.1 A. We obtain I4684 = 10.81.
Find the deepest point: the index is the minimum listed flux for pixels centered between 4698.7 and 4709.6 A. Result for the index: 9.692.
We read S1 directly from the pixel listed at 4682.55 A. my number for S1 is 10.24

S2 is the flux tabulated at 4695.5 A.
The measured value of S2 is 10.99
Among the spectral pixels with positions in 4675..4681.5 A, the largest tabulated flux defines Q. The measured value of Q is 10.82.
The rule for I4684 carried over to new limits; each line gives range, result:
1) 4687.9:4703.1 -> 11.53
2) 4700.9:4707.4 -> 10.69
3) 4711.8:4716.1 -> 10.61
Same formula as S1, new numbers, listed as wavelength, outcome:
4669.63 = 10.11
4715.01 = 10.38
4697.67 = 9.962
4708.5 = 10.81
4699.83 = 9.692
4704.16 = 10.46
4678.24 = 10.61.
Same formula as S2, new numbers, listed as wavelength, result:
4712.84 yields 10.61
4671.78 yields 10.12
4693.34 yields 11.49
